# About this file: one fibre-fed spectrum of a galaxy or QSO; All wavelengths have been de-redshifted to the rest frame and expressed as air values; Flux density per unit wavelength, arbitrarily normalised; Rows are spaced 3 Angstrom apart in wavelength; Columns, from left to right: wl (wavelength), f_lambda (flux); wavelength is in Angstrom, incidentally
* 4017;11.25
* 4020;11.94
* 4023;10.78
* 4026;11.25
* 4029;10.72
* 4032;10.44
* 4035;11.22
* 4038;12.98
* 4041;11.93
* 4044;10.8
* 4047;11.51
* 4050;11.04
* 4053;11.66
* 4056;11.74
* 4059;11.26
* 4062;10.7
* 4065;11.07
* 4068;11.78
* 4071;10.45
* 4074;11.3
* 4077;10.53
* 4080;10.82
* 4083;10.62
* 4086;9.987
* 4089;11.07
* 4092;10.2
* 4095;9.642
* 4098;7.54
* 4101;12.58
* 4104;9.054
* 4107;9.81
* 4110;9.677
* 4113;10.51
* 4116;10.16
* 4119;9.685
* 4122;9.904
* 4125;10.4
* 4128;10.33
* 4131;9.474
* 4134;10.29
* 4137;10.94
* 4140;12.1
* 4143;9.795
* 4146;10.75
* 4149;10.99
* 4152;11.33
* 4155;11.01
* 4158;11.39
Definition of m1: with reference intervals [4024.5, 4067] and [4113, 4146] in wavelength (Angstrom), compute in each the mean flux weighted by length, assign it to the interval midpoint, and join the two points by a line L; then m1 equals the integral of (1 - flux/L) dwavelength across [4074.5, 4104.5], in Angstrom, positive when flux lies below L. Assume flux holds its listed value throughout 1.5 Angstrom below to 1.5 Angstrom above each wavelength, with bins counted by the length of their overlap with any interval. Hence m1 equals 1.46 Angstrom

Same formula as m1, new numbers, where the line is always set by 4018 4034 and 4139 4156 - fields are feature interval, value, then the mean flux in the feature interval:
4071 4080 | 0.2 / 10.8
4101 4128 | 2.2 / 10.1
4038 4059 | -1.0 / 11.5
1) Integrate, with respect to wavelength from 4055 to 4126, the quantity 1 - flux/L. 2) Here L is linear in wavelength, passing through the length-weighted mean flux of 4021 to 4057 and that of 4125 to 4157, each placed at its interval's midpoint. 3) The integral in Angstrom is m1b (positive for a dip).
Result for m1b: 3.8 Angstrom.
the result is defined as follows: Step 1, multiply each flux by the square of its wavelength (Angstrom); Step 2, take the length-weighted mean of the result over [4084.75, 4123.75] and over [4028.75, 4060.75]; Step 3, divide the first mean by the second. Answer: 0.9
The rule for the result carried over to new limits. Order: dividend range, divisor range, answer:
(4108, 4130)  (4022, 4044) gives 0.93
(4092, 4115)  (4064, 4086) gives 0.92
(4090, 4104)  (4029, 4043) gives 0.89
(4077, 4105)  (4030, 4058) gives 0.91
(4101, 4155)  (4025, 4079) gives 0.96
